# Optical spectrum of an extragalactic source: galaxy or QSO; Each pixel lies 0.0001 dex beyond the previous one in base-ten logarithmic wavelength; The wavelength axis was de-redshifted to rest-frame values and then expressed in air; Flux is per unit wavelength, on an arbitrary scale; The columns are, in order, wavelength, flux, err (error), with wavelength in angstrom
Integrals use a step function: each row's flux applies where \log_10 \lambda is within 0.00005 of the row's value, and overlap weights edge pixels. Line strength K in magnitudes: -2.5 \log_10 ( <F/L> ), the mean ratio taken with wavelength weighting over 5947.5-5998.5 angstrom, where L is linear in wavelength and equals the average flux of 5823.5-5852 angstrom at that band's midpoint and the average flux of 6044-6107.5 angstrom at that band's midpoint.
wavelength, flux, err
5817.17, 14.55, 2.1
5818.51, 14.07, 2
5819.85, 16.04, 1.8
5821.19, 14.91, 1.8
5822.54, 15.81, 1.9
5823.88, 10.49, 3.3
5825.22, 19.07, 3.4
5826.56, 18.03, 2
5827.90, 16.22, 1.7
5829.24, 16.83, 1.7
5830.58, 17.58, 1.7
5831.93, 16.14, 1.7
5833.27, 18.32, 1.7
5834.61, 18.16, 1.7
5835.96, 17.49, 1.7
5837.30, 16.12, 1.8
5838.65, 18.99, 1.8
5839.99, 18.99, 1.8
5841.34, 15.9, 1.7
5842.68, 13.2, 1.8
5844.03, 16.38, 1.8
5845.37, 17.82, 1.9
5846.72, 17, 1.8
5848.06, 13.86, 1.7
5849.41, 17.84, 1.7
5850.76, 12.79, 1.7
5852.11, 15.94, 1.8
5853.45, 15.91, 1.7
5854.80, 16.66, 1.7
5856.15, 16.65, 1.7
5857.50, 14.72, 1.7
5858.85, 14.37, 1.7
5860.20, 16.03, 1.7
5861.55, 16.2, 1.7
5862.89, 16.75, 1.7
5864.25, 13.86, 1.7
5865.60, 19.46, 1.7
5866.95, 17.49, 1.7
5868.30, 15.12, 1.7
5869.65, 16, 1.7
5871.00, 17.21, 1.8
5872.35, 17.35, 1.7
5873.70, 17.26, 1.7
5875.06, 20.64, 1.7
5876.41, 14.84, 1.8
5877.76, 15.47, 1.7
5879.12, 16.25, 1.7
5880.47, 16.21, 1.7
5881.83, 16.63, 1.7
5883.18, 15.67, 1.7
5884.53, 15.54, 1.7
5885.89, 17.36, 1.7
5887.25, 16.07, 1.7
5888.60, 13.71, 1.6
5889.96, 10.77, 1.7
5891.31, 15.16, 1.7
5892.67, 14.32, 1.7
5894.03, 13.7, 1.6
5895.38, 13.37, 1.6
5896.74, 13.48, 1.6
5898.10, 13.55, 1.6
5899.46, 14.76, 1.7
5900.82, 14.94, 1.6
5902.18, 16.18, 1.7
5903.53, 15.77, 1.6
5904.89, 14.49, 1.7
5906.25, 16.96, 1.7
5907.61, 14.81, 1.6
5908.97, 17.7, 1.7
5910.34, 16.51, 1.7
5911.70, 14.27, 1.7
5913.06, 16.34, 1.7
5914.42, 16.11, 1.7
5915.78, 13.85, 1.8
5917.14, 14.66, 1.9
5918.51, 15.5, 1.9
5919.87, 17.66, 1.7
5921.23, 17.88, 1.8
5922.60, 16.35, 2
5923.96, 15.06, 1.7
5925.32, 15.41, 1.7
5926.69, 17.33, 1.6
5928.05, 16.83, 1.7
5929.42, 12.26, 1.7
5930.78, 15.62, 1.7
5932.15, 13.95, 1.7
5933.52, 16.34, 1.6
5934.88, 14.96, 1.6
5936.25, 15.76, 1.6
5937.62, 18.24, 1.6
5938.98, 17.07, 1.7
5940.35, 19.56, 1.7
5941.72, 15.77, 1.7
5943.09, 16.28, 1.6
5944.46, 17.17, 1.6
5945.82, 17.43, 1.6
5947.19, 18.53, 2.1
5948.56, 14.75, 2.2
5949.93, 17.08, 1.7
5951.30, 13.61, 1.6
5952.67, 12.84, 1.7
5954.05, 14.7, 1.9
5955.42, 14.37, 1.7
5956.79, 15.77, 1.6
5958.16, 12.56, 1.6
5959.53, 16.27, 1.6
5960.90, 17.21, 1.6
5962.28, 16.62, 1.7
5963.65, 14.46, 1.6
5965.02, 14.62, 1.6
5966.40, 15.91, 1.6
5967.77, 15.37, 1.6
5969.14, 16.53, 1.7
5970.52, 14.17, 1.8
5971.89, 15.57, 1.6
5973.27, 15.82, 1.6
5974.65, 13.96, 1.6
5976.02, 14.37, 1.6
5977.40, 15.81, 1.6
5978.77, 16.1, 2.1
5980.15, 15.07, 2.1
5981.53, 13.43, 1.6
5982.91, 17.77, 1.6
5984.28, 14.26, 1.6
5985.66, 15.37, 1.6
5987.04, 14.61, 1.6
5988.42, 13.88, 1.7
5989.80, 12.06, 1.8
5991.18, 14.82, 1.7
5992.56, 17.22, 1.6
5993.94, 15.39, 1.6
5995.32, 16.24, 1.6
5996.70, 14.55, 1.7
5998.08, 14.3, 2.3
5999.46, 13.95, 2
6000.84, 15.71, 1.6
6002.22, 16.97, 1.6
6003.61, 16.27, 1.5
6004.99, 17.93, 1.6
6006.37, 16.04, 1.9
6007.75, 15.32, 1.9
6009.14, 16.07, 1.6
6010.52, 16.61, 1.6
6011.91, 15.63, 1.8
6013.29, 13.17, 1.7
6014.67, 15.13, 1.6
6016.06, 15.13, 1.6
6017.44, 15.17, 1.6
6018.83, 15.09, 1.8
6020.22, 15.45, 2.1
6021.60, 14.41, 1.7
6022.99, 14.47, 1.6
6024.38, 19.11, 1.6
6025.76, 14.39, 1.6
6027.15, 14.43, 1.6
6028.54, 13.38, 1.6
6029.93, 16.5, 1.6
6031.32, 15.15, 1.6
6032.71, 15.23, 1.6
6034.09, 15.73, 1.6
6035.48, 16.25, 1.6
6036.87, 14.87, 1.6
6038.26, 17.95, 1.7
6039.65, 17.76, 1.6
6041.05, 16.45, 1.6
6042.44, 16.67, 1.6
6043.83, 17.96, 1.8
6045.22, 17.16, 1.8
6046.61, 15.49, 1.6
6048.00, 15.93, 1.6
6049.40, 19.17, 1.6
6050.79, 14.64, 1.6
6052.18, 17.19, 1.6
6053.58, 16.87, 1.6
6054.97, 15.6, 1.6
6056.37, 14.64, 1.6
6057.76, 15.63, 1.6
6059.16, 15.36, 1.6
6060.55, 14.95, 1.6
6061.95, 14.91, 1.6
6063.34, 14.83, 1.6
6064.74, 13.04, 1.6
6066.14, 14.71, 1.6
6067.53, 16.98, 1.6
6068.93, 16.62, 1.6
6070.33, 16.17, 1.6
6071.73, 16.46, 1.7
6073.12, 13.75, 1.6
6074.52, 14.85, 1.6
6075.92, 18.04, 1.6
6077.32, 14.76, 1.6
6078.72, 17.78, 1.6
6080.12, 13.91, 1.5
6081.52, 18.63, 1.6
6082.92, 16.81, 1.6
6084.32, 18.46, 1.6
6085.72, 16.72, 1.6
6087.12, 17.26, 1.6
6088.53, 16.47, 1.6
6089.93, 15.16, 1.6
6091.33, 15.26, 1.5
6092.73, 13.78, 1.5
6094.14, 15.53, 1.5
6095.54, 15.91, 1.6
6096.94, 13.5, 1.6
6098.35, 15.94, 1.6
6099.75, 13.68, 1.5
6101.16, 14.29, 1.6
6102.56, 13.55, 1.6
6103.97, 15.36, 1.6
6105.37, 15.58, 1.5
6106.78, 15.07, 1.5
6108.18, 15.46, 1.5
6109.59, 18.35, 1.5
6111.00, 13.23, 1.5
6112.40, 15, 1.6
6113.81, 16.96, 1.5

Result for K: 0.07 mag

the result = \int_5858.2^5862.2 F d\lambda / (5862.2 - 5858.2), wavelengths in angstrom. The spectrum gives 15.5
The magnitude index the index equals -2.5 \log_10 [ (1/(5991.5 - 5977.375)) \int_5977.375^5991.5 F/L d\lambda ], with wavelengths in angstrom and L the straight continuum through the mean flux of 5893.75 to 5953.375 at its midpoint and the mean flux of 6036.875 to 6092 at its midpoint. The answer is 0.079 mag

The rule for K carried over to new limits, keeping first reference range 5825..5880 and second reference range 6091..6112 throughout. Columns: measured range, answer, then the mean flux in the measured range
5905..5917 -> 0.03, 15.7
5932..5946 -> -0.04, 16.7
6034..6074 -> -0.05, 16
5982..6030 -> 0.02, 15.3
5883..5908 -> 0.11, 14.8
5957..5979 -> 0.03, 15.3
